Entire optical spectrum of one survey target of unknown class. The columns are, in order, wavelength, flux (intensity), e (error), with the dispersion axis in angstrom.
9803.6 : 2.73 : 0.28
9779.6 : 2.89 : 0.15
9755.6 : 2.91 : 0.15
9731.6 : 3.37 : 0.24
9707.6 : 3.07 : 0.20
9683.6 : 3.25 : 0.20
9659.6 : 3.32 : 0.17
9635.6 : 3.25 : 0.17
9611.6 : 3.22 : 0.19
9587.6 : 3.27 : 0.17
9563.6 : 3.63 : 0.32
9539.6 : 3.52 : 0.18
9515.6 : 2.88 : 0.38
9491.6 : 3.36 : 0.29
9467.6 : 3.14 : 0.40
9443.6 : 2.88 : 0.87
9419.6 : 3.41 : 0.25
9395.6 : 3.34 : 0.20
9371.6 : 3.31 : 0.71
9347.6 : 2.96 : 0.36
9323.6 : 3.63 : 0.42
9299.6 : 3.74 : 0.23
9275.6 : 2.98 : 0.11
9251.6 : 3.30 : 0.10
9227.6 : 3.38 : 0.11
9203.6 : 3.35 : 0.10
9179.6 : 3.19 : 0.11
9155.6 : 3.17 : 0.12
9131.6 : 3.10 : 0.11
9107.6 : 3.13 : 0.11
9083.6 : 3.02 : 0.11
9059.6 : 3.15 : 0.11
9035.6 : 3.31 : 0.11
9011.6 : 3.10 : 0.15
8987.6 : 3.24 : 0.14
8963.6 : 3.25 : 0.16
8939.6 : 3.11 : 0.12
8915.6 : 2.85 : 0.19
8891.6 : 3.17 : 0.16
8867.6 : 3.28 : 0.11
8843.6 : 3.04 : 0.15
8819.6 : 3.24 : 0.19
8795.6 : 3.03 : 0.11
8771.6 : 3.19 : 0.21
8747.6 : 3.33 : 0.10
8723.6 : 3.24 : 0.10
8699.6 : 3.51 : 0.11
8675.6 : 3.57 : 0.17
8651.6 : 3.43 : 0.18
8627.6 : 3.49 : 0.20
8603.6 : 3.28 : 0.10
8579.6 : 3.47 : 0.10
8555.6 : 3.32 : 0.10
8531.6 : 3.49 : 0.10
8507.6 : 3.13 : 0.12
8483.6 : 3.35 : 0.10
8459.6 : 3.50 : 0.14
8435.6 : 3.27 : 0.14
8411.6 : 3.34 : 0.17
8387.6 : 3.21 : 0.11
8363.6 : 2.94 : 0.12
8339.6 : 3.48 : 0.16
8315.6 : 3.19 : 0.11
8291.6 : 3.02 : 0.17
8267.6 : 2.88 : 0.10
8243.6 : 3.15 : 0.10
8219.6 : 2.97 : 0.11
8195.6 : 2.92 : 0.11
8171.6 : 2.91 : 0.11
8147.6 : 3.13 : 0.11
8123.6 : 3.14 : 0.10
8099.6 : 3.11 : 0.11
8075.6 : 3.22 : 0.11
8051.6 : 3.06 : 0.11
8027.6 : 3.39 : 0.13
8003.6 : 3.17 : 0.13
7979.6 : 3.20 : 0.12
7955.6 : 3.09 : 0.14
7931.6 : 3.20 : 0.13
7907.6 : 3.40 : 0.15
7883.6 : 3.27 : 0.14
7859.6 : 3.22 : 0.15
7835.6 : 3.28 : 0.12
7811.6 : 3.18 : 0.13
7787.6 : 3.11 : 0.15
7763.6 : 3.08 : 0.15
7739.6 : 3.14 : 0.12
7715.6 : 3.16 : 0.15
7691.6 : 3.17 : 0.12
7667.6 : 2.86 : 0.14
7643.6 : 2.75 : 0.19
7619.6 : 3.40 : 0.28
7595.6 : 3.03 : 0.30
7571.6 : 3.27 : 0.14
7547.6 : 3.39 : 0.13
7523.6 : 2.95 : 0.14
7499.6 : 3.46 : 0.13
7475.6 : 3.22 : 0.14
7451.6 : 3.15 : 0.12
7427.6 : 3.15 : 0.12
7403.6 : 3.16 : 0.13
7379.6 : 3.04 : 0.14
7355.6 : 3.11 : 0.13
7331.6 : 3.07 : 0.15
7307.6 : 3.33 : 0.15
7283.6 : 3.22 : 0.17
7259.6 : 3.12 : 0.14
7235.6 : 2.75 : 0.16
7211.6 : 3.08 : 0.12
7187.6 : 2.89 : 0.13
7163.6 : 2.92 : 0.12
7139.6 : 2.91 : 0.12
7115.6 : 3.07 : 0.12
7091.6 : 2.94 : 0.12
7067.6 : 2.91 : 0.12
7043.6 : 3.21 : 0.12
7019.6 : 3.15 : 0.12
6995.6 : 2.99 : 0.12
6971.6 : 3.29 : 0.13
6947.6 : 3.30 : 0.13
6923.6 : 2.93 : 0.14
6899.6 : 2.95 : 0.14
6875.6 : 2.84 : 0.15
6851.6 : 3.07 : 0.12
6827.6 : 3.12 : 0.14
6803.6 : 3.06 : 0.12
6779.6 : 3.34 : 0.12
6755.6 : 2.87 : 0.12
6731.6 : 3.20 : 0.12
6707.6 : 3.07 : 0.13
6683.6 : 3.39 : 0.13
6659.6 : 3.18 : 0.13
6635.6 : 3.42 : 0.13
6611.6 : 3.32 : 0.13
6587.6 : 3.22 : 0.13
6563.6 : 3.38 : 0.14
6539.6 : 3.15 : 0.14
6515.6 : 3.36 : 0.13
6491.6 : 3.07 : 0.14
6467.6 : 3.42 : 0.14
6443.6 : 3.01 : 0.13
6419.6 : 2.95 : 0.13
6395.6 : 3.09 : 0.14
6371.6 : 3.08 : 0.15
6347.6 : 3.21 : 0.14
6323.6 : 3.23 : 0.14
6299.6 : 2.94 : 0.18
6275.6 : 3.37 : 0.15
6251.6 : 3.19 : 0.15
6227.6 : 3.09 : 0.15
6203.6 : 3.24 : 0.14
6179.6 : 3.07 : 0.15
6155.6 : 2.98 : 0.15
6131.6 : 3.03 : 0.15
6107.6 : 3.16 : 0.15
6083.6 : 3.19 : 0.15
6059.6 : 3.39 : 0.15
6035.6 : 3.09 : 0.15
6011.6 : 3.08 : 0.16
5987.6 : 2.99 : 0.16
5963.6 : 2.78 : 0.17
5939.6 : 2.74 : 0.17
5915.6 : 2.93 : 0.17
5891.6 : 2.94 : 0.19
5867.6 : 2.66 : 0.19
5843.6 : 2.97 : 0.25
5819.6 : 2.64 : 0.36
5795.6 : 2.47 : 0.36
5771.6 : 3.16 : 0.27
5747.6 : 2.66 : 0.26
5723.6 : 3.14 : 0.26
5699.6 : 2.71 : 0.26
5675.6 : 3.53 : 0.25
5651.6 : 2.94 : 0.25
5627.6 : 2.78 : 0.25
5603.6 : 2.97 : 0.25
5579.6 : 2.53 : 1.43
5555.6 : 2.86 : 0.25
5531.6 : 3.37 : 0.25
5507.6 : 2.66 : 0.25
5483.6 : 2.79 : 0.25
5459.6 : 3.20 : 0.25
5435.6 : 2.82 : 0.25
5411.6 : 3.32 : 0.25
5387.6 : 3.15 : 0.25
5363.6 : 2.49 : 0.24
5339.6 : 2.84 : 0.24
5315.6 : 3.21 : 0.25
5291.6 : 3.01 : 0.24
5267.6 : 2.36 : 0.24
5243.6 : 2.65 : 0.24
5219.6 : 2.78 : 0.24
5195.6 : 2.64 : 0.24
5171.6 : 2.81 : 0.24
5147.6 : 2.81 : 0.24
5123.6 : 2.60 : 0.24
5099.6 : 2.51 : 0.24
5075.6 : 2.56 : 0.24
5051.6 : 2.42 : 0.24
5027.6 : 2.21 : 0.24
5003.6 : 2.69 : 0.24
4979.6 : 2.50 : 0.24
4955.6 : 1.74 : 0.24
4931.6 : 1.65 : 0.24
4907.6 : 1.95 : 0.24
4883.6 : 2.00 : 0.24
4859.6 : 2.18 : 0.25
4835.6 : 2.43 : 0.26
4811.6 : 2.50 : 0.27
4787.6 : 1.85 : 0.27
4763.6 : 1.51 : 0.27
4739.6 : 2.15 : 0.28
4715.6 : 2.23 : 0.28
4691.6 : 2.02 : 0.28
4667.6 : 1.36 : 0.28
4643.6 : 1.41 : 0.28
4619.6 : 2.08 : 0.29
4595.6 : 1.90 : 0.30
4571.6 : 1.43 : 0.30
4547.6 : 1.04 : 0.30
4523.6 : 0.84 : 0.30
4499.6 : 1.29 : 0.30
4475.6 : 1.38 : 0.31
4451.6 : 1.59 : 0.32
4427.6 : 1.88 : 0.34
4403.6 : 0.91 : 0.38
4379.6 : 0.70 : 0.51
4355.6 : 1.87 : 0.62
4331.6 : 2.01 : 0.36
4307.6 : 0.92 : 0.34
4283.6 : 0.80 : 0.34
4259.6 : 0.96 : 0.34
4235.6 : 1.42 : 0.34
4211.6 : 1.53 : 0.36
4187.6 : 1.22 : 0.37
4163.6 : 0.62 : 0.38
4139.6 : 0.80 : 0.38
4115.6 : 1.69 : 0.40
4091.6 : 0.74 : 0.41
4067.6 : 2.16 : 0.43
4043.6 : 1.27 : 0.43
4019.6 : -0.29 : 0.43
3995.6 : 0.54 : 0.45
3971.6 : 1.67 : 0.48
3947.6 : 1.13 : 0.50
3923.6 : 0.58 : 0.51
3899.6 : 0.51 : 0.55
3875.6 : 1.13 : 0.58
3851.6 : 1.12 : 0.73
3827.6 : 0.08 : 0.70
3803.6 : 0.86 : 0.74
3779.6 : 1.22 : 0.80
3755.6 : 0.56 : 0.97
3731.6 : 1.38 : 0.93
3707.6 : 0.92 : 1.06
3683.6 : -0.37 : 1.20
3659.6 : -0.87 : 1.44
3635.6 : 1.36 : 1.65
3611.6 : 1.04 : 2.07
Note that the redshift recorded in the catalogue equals 0.15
